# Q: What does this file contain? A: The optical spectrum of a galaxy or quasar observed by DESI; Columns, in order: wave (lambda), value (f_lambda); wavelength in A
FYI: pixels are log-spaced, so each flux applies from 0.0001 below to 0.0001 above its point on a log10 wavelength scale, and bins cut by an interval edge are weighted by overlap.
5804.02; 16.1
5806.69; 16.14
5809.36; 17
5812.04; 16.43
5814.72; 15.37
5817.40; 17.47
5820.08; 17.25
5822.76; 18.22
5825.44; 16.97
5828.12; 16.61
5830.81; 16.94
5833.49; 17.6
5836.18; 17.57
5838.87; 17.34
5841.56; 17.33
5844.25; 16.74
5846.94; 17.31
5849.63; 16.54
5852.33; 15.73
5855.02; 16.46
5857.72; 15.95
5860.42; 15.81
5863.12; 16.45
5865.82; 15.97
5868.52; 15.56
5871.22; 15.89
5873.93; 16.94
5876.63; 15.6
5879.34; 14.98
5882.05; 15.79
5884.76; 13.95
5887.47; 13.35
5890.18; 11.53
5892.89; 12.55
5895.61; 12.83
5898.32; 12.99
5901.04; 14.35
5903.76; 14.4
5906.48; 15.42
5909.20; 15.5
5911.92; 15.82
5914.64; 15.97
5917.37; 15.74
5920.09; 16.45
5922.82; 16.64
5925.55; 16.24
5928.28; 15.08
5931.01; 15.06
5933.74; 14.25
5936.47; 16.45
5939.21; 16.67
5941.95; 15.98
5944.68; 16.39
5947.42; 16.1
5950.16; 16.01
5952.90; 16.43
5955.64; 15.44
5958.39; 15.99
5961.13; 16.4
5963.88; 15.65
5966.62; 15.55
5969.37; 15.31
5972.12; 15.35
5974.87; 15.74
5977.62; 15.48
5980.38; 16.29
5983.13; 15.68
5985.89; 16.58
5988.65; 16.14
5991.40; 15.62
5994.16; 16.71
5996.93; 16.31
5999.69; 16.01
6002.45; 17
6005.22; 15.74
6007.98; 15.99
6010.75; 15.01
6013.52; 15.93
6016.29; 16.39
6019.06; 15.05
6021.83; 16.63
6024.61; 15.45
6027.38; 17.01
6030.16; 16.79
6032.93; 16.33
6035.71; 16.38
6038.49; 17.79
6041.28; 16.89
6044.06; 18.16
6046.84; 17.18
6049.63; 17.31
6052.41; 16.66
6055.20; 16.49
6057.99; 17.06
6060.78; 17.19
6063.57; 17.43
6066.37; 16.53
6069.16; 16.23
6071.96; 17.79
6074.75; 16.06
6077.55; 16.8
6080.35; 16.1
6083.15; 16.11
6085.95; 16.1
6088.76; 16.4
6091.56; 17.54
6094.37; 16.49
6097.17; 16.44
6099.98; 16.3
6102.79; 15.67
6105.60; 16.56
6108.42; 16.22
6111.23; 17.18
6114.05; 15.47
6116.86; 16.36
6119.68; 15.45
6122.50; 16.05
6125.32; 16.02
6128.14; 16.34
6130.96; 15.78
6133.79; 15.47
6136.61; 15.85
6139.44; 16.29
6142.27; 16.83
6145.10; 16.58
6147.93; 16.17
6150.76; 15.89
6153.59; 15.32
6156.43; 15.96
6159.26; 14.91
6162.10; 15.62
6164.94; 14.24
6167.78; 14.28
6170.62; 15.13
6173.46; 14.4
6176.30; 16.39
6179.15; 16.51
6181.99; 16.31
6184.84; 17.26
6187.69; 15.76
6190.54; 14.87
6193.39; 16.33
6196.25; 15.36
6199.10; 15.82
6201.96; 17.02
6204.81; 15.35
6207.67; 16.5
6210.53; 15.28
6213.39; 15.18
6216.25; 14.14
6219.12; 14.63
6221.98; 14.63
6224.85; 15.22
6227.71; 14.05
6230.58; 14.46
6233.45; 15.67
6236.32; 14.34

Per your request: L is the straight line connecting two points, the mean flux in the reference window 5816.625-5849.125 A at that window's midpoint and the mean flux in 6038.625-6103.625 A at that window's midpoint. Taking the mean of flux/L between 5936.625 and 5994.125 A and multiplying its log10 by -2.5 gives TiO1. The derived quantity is 0.07 mag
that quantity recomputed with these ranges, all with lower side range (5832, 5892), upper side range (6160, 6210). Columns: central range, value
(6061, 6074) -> -0.079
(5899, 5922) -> 0.032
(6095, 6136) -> -0.024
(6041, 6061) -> -0.089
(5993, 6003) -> -0.043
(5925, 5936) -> 0.047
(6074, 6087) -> -0.033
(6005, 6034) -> -0.016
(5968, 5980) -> 0.021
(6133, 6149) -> -0.034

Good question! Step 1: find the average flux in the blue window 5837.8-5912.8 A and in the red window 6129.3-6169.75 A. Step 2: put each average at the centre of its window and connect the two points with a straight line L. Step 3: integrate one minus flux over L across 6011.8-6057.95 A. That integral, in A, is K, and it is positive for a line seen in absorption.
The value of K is -3.40 A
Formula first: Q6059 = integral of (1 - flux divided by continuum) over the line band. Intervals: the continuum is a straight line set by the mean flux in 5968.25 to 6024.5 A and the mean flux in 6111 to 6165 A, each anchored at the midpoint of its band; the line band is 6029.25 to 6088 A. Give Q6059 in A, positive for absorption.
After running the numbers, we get -3.3 A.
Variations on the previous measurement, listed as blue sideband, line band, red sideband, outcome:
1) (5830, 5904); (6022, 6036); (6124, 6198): -0.68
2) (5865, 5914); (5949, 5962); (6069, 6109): -0.68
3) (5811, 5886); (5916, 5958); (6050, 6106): 1.49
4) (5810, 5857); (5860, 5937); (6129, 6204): 7.53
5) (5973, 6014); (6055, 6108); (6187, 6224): -2.74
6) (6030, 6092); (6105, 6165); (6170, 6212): 1.25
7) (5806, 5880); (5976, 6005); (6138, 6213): 0.13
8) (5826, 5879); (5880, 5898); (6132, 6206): 3.35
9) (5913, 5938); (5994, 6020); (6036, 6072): 0.94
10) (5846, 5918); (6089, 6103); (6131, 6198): -0.87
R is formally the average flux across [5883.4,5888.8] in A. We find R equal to 13.7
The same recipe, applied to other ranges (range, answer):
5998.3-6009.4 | 16.2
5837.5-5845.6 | 17.1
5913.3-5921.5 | 16.1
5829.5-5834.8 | 17.3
